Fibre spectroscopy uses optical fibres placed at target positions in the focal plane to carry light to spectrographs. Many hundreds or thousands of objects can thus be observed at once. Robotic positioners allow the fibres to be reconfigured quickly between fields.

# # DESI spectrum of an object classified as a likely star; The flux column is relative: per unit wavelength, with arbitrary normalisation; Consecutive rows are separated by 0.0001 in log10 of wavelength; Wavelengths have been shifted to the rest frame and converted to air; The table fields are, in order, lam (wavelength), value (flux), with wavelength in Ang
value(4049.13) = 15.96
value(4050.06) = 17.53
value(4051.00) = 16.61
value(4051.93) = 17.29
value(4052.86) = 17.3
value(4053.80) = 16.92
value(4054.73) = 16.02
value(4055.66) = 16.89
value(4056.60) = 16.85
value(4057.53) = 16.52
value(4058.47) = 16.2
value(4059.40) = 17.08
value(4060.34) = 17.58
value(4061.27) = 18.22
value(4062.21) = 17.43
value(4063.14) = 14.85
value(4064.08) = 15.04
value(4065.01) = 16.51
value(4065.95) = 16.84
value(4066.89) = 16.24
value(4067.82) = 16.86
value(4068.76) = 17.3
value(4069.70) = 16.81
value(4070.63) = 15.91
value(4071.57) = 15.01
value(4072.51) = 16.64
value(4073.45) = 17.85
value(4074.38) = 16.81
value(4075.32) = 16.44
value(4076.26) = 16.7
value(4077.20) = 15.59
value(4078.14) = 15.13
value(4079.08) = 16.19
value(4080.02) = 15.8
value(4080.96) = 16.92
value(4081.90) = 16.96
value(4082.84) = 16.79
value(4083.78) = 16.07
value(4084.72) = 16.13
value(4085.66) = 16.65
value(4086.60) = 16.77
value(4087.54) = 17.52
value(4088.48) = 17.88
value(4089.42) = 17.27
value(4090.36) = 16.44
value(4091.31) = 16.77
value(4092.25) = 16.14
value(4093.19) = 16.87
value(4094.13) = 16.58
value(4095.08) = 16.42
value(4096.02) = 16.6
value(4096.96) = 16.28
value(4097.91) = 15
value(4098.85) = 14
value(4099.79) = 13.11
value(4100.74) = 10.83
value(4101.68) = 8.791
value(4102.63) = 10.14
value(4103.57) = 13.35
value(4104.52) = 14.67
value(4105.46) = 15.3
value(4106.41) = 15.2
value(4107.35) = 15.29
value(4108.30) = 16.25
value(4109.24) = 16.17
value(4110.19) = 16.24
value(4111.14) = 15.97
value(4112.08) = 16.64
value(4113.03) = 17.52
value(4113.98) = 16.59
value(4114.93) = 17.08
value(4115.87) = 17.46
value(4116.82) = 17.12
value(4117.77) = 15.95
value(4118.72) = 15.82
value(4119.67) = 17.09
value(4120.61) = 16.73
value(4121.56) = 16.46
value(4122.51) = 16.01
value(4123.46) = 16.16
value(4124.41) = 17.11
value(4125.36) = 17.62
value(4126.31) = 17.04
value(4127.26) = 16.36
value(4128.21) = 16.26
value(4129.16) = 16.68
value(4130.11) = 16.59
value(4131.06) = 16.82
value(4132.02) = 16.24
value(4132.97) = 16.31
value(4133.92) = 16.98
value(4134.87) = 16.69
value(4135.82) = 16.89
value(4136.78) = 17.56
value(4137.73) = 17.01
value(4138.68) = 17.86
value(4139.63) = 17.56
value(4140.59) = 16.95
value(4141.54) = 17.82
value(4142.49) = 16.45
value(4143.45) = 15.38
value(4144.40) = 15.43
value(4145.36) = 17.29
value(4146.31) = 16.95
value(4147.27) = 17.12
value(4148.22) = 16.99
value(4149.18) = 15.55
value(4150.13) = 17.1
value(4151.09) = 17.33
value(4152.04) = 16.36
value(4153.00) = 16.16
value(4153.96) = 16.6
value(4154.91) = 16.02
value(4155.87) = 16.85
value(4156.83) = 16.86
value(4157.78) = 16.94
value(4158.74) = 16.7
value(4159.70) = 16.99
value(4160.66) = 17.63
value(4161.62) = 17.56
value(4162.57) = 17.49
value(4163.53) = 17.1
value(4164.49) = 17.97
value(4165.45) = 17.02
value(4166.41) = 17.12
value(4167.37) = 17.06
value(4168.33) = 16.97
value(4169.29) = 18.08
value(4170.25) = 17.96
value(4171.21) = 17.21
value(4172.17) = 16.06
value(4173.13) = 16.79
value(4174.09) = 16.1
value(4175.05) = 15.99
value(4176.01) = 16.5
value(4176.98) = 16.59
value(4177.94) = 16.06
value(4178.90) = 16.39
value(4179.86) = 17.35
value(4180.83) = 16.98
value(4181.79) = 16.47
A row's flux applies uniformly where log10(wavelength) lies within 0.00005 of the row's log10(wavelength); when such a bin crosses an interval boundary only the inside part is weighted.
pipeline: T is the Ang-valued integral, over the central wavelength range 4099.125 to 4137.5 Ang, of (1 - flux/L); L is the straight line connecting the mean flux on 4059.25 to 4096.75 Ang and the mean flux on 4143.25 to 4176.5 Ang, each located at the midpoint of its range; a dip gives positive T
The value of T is 2.0 Ang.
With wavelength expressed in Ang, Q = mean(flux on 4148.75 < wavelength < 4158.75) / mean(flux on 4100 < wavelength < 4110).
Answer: 1.2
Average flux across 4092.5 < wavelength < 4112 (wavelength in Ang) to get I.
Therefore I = 14.7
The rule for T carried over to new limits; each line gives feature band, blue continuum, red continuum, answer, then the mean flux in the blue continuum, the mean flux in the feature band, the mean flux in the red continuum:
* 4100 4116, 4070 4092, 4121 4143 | 1.8 Ang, 16.5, 14.8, 16.8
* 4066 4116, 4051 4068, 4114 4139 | 2.5 Ang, 16.7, 15.9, 16.8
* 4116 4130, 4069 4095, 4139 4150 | 0.0 Ang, 16.5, 16.6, 16.7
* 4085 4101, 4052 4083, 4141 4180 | 0.6 Ang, 16.6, 16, 16.8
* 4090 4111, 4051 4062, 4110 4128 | 2.4 Ang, 17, 14.8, 16.7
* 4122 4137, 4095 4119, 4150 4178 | -0.8 Ang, 15.1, 16.7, 16.9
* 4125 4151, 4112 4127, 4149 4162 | 0.0 Ang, 16.8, 16.8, 16.8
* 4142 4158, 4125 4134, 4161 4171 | 0.5 Ang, 16.7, 16.6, 17.4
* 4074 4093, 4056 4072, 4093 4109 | -1.4 Ang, 16.5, 16.5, 14.4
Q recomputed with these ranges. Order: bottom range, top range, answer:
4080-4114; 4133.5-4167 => 1.08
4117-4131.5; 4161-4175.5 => 1.03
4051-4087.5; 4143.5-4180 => 1.02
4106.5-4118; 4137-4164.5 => 1.02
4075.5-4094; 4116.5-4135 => 1.00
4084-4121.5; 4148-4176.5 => 1.07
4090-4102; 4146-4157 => 1.11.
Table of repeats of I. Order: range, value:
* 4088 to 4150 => 16.1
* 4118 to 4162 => 16.8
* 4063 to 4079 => 16.3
